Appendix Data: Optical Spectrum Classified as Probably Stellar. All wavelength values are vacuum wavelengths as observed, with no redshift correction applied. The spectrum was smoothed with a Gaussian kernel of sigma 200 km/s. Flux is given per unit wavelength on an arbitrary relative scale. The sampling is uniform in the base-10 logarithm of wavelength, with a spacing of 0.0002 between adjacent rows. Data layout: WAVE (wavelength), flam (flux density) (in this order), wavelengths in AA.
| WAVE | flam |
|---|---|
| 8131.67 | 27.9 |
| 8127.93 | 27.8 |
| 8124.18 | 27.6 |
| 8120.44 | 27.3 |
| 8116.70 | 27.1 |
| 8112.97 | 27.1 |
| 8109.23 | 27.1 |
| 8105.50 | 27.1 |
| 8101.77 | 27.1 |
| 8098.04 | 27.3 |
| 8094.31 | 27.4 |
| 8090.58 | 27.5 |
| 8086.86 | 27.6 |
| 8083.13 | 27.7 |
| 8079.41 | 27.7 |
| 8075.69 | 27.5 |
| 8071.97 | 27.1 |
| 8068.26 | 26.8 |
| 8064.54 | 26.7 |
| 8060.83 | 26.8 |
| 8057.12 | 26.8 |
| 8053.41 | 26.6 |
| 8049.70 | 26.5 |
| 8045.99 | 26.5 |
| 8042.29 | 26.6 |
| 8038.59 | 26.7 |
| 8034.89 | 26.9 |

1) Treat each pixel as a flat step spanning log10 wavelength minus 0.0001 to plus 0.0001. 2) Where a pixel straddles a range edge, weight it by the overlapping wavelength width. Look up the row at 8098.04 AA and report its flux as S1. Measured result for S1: 27.3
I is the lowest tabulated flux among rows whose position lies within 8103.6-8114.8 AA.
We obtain 27.1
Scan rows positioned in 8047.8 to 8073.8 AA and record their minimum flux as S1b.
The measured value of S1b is 26.5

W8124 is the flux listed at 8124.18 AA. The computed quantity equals 27.6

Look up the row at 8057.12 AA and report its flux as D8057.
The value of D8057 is 26.8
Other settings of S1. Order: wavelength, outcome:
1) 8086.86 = 27.6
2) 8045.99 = 26.5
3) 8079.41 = 27.7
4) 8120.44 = 27.3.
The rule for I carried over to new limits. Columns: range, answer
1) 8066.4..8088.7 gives 26.8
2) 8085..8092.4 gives 27.5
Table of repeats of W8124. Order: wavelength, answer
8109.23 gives 27.1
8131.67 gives 27.9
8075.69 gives 27.5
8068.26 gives 26.8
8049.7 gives 26.5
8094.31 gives 27.4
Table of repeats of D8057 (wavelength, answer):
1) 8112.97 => 27.1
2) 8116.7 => 27.1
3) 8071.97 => 27.1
